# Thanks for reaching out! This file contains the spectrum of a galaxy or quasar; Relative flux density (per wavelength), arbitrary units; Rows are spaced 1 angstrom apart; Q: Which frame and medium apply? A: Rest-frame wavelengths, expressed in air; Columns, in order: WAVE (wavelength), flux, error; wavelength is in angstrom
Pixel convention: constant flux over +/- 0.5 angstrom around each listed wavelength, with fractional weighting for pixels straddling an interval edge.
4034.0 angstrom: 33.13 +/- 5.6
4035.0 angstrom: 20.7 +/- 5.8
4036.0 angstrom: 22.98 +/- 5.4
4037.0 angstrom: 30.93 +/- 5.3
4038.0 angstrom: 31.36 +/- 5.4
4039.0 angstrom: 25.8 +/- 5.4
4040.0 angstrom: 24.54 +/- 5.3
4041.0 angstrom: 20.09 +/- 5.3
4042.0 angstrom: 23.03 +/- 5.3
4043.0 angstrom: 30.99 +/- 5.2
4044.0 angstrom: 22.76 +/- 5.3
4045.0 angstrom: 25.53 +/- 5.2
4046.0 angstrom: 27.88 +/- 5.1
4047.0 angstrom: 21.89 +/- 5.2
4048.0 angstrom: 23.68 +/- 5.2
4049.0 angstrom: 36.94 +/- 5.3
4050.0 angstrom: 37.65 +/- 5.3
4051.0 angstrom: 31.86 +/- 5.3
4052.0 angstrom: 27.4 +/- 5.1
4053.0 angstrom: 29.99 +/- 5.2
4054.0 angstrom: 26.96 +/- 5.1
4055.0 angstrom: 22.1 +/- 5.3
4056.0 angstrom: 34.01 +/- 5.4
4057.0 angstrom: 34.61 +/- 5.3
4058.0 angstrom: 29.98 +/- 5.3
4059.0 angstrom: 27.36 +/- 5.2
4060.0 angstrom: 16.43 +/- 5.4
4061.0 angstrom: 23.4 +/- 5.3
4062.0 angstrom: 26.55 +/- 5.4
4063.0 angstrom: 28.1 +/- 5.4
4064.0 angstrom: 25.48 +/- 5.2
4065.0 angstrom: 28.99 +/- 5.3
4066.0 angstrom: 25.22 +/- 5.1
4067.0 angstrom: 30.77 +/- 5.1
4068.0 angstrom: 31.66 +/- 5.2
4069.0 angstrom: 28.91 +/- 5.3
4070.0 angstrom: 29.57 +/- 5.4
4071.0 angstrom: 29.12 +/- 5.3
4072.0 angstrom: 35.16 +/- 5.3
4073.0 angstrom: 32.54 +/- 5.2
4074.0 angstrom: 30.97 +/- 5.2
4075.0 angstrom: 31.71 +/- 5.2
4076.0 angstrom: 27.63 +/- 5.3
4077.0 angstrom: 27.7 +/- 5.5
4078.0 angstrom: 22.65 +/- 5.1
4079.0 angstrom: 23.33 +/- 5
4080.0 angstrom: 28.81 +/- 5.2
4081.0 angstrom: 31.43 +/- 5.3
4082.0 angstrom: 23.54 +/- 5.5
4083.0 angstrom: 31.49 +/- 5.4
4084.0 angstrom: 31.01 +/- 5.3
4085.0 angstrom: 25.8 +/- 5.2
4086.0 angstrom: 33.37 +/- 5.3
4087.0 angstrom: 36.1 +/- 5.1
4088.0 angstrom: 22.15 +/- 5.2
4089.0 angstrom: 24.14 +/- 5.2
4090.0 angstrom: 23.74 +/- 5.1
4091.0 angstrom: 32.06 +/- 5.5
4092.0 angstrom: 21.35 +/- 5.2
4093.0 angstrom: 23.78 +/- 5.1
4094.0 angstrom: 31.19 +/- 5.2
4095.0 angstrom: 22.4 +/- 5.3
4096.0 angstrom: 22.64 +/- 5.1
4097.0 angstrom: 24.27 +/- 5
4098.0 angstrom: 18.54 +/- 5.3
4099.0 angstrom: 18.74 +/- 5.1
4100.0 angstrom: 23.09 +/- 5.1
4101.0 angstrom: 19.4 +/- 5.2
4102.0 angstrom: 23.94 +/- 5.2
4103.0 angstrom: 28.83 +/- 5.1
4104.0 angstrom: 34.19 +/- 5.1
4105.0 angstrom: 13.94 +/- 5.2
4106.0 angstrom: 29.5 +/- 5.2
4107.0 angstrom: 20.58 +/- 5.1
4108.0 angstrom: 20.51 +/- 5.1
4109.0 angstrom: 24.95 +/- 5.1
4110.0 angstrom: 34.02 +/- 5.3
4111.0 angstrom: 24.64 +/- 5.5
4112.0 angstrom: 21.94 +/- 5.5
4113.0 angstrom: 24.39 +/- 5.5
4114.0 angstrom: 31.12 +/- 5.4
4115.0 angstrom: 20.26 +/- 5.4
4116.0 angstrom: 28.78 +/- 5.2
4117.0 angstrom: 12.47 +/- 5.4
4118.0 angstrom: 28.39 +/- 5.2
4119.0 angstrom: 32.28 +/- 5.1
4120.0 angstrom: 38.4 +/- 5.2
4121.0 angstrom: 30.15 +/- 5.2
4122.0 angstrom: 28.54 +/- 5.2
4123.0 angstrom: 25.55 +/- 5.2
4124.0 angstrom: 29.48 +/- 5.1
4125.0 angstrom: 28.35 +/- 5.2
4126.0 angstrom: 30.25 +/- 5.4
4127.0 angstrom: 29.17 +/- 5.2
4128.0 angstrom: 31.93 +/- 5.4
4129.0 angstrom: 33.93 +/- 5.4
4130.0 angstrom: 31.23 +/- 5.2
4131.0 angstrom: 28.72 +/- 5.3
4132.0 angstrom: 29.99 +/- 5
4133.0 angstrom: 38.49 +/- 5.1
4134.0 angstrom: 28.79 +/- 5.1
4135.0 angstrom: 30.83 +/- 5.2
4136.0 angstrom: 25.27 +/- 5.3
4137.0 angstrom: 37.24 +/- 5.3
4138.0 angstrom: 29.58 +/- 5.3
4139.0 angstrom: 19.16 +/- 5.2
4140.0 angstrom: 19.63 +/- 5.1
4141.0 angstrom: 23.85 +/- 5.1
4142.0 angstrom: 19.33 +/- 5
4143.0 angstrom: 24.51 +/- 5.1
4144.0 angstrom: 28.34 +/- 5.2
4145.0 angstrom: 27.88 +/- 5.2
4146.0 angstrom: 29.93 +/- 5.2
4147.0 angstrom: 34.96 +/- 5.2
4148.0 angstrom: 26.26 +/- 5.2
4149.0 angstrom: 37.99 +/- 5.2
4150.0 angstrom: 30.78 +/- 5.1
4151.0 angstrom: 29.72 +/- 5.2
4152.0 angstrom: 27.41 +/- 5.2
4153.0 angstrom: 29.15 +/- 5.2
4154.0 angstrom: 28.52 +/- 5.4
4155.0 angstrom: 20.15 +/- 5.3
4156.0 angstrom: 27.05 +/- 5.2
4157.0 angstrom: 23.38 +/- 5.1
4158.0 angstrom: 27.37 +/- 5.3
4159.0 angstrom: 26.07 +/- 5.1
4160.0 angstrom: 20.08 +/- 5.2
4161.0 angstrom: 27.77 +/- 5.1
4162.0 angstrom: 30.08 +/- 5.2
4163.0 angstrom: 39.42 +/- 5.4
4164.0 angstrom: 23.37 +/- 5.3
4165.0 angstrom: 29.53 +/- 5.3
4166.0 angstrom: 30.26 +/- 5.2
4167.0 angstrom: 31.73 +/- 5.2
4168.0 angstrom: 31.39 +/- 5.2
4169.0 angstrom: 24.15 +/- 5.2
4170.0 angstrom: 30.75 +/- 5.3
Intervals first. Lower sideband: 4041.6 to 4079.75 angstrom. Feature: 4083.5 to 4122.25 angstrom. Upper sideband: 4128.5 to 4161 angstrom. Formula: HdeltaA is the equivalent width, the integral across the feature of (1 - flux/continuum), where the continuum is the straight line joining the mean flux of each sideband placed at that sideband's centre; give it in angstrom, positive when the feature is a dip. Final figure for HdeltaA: 3.2 angstrom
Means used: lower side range 28.2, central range 25.8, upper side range 28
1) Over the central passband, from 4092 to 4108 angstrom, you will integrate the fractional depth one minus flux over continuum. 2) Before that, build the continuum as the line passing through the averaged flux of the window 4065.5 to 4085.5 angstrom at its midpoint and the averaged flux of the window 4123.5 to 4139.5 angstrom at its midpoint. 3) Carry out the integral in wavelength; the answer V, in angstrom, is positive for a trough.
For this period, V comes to 3.24 angstrom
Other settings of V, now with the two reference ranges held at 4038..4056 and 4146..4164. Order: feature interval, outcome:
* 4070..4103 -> 1.17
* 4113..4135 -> -0.87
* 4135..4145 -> 0.95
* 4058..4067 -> 0.56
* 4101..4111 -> 0.97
